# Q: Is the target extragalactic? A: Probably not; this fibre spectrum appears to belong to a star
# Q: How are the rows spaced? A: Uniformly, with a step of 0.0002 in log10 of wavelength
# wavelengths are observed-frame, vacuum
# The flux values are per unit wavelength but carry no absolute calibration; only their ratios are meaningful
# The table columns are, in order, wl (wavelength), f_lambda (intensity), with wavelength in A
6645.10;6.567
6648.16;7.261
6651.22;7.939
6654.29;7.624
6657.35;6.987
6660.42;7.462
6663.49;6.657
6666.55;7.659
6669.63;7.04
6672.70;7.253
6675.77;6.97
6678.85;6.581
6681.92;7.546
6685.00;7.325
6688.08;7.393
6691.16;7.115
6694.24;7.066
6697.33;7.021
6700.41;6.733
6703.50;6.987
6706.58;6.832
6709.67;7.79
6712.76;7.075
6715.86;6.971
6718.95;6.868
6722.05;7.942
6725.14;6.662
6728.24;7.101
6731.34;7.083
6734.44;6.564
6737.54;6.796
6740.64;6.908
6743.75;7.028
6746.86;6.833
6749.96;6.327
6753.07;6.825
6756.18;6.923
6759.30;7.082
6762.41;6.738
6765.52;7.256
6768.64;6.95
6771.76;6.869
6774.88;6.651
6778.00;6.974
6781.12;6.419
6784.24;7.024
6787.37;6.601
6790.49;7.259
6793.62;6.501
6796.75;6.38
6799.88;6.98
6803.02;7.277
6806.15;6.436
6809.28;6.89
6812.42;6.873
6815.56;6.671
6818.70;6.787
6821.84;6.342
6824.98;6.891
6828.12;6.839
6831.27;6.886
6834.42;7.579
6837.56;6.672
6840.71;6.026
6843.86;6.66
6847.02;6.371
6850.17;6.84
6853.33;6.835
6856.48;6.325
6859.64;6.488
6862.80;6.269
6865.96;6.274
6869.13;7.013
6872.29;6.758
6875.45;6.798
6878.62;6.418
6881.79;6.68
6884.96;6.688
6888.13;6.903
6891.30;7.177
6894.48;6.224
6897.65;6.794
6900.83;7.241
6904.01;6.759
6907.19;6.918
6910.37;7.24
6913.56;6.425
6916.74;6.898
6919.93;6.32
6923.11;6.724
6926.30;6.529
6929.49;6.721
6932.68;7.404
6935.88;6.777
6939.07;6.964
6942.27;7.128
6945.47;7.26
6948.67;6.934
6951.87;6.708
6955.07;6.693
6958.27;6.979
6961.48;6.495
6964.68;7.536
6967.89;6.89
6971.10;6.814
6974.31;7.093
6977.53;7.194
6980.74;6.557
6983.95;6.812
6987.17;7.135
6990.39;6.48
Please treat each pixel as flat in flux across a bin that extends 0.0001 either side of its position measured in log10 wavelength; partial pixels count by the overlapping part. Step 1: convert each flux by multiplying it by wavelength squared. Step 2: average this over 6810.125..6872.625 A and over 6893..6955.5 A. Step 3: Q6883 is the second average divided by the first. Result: 1.05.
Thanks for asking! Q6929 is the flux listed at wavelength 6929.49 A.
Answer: 6.721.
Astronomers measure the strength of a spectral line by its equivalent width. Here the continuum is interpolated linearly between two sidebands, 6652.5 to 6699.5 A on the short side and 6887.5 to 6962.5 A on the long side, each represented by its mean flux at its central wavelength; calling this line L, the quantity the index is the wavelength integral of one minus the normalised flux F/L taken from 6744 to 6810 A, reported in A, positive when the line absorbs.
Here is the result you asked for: 2.1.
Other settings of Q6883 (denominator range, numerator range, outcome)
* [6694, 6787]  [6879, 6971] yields 1.04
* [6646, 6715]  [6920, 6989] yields 1.04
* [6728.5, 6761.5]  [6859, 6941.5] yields 1.03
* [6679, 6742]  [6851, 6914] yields 1.00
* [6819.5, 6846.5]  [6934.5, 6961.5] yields 1.06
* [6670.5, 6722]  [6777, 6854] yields 0.98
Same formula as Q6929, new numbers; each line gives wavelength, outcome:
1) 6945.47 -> 7.26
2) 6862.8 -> 6.269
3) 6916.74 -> 6.898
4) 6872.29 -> 6.758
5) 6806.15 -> 6.436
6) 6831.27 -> 6.886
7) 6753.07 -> 6.825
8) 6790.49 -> 7.259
